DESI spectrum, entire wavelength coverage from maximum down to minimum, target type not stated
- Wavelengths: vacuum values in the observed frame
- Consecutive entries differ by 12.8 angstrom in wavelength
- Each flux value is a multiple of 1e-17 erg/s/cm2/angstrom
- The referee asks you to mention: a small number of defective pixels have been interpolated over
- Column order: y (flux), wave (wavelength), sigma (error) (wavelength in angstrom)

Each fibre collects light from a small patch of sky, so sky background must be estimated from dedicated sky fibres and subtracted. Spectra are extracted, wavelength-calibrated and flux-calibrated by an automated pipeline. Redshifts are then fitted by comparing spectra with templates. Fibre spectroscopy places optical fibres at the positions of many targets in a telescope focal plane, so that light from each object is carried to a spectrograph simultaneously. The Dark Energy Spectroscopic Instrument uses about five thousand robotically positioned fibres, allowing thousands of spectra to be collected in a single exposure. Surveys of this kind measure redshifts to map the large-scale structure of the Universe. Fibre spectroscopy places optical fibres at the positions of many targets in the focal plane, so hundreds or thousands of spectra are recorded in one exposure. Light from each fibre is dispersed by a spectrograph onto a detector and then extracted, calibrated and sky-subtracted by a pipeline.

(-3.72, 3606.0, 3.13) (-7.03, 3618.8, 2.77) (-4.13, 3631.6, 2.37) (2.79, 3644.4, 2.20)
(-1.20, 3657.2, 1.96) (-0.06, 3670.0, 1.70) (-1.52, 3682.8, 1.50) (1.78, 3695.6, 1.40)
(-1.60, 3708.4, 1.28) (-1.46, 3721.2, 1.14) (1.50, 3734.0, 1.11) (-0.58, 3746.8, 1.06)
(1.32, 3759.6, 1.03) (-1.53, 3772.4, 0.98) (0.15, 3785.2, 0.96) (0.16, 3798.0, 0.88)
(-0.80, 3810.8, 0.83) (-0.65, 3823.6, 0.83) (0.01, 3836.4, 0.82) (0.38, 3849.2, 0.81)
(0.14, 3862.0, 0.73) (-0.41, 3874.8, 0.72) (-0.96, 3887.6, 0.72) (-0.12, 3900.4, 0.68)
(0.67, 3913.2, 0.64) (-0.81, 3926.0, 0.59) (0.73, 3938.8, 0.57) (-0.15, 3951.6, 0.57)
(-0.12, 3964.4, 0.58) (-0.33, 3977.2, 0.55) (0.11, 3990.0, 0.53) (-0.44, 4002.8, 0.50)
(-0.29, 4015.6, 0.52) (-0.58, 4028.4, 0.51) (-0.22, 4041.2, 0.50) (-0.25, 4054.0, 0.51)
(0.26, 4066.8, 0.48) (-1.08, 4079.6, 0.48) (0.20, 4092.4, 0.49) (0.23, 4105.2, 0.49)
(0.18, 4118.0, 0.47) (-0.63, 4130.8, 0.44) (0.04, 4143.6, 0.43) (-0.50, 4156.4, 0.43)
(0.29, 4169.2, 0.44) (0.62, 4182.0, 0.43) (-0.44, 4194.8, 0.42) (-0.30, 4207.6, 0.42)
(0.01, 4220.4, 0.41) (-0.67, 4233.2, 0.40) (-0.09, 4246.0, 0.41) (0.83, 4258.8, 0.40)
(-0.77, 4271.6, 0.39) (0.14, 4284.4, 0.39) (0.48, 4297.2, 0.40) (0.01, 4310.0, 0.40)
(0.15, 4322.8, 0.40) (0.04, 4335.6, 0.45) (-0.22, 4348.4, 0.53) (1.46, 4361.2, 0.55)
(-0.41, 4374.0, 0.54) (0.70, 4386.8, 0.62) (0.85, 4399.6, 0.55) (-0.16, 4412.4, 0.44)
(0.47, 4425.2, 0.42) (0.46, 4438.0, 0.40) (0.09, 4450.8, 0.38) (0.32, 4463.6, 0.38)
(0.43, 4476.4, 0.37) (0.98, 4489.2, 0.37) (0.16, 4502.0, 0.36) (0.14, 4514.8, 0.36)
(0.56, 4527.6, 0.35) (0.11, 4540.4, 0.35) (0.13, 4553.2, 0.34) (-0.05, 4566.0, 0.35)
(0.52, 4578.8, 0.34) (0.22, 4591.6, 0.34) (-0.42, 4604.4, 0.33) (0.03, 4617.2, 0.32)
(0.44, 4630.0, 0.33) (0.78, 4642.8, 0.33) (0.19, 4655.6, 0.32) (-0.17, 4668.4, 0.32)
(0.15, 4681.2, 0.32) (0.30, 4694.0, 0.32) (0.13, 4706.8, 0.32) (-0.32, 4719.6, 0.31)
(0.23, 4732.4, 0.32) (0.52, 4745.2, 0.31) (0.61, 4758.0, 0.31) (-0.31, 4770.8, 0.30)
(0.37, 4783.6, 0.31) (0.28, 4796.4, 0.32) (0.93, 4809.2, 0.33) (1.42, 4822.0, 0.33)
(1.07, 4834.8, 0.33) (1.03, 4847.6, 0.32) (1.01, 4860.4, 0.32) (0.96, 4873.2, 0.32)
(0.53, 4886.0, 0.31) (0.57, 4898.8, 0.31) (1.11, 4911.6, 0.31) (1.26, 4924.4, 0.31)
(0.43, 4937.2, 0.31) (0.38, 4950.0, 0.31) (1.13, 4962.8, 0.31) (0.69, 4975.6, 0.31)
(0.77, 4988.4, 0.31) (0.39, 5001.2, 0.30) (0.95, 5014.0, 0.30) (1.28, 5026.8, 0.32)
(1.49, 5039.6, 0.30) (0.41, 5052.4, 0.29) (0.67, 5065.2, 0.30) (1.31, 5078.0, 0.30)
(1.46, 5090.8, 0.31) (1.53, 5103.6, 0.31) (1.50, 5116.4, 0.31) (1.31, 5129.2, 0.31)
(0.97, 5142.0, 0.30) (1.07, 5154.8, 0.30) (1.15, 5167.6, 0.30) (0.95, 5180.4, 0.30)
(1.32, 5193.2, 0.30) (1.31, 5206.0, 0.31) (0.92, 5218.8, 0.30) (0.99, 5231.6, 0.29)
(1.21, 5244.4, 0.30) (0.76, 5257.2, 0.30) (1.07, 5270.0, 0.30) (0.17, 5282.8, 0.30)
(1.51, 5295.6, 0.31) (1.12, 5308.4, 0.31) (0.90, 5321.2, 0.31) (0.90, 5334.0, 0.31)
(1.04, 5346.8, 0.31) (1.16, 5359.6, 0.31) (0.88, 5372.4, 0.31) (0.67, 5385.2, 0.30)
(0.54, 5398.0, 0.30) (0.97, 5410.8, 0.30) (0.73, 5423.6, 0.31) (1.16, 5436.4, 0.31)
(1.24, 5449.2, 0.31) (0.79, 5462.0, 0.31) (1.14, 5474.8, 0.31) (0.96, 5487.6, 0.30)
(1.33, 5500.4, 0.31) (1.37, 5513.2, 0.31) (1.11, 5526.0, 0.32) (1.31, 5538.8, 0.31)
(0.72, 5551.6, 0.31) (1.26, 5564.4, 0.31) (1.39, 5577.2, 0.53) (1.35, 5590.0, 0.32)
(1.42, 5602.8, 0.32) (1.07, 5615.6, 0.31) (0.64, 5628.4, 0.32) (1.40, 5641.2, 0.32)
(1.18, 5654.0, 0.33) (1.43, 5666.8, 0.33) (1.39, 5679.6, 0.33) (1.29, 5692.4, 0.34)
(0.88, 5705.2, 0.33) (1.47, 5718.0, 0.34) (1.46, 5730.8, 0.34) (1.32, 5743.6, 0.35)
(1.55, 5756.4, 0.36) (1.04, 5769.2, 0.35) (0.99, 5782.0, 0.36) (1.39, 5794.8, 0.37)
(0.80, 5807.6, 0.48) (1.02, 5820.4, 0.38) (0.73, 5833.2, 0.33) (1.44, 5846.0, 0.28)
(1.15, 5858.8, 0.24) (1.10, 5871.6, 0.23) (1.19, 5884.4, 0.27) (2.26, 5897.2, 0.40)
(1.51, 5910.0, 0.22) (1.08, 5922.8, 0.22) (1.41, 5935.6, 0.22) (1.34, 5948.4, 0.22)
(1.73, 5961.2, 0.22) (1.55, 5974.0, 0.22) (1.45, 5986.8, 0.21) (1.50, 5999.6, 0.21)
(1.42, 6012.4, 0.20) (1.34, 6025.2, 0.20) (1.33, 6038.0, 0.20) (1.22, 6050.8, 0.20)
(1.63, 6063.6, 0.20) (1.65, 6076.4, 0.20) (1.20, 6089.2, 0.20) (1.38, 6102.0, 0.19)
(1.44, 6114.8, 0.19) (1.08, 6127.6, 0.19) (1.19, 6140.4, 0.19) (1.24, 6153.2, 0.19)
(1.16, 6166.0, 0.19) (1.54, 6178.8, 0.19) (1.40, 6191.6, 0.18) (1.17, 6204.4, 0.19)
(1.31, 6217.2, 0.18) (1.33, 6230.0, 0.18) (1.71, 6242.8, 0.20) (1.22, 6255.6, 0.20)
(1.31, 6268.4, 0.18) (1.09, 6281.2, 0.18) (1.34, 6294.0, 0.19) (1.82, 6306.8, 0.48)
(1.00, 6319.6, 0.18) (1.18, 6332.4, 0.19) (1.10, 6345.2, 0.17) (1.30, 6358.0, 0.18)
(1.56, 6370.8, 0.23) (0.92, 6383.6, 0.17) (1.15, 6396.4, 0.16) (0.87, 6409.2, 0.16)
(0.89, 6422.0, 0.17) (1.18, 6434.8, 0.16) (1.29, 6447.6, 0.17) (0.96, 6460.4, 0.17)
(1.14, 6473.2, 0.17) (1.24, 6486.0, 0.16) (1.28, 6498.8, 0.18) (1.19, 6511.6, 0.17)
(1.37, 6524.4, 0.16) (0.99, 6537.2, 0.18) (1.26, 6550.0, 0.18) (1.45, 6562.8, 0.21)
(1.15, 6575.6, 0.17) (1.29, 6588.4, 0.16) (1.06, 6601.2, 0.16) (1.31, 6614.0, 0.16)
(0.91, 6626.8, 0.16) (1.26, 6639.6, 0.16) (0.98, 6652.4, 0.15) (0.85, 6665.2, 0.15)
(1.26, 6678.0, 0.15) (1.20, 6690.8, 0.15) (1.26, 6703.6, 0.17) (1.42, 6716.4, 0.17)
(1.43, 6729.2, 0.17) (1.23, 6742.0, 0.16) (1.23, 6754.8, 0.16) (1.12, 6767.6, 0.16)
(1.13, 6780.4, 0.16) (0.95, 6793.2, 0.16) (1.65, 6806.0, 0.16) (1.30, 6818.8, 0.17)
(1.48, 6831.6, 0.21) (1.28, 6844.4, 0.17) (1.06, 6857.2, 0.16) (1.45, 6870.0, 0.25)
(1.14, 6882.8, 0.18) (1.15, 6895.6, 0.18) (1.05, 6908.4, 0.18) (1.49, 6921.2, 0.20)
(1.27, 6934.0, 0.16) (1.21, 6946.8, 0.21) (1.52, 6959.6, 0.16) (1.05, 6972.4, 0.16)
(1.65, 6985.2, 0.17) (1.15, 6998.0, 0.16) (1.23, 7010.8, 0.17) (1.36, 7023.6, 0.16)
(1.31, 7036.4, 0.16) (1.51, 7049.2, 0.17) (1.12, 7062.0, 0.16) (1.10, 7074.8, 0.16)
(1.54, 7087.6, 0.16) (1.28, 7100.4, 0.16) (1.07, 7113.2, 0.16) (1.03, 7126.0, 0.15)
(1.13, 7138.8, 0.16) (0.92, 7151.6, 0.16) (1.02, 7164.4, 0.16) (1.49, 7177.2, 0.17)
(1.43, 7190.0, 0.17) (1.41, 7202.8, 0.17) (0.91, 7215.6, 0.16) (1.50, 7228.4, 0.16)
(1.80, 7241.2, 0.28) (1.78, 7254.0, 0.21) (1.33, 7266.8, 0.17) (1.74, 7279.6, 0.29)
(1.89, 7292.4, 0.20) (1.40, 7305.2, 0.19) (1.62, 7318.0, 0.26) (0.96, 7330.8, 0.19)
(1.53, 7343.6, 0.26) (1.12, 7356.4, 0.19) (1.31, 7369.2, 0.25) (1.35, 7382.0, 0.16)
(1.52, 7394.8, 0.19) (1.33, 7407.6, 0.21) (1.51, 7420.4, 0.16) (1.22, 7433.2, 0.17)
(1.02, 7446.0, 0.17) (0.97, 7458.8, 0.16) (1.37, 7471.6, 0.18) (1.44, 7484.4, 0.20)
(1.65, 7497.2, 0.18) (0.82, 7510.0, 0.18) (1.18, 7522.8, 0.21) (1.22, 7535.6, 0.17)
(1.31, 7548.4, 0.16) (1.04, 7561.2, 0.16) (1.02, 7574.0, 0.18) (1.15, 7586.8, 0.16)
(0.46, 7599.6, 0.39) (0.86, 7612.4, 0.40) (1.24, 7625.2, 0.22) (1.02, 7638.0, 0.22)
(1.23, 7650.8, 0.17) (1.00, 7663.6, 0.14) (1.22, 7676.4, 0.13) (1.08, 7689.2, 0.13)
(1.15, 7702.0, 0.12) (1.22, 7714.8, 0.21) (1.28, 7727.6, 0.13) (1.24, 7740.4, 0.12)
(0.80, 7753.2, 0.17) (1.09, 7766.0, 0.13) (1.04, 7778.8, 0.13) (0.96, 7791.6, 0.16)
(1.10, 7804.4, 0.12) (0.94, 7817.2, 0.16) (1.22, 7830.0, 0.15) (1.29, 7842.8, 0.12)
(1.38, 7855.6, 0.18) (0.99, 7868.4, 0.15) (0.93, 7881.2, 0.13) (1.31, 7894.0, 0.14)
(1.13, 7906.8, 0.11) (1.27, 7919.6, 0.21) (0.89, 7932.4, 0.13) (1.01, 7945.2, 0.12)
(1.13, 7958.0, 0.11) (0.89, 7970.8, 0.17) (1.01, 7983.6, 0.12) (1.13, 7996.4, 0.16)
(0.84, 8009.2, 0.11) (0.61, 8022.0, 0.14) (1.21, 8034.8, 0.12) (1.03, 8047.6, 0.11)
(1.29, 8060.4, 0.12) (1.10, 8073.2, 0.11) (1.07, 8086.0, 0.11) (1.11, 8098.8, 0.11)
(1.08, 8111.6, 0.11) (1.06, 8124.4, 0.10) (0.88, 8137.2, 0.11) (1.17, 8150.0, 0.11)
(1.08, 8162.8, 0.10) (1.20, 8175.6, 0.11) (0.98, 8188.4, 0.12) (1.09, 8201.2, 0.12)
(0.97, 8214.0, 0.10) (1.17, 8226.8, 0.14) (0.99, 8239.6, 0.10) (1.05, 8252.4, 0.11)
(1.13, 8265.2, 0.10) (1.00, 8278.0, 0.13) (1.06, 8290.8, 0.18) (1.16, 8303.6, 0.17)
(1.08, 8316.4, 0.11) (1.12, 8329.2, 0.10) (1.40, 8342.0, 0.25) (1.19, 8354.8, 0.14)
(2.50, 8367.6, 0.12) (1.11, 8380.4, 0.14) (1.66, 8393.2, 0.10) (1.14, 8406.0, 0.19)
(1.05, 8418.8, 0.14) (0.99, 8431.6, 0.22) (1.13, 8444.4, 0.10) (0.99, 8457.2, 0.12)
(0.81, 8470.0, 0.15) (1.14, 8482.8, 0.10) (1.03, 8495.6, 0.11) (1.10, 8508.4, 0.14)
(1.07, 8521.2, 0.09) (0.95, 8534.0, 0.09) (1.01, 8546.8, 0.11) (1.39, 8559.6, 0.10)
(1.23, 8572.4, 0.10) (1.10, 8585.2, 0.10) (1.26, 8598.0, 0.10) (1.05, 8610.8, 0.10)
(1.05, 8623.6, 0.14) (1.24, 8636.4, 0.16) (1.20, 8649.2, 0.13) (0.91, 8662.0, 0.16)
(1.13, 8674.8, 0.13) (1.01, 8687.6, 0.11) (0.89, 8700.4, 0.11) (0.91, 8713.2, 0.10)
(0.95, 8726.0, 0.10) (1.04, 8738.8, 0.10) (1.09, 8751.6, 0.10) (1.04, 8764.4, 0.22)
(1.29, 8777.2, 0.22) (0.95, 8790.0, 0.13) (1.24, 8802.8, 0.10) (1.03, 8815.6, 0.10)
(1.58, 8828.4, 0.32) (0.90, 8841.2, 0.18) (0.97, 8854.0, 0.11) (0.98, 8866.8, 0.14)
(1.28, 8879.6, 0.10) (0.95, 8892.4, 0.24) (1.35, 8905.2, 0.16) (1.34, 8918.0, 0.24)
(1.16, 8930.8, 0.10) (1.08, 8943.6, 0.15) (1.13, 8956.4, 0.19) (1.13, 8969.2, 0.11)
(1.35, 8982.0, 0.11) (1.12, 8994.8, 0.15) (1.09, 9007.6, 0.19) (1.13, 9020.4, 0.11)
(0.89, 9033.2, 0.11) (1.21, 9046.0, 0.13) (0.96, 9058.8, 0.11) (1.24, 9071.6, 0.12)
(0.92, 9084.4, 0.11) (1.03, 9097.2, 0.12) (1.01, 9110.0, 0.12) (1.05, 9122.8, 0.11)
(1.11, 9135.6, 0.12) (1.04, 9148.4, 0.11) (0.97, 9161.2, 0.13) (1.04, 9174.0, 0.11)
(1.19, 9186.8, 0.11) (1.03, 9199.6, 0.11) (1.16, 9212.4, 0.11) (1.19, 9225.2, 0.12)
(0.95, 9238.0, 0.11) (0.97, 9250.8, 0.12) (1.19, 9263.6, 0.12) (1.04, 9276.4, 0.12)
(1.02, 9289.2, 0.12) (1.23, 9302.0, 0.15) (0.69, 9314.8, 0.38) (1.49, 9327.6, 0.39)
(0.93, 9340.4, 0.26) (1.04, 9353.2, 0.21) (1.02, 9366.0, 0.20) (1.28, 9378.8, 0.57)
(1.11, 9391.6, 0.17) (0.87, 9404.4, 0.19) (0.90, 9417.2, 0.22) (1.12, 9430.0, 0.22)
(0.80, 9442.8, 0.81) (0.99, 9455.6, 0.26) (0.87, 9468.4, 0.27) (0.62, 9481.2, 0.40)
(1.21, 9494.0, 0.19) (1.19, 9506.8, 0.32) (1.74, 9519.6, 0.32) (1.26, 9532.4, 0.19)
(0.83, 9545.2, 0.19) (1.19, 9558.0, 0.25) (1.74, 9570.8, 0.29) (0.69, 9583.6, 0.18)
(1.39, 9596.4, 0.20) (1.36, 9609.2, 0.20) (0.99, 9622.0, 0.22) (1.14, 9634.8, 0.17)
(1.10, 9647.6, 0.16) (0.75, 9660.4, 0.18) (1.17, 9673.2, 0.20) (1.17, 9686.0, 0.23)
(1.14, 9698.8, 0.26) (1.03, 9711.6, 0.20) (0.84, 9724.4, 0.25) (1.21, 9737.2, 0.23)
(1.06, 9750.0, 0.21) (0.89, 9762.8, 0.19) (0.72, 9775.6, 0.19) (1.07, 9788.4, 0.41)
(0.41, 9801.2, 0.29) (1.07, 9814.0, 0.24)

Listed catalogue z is 0.274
